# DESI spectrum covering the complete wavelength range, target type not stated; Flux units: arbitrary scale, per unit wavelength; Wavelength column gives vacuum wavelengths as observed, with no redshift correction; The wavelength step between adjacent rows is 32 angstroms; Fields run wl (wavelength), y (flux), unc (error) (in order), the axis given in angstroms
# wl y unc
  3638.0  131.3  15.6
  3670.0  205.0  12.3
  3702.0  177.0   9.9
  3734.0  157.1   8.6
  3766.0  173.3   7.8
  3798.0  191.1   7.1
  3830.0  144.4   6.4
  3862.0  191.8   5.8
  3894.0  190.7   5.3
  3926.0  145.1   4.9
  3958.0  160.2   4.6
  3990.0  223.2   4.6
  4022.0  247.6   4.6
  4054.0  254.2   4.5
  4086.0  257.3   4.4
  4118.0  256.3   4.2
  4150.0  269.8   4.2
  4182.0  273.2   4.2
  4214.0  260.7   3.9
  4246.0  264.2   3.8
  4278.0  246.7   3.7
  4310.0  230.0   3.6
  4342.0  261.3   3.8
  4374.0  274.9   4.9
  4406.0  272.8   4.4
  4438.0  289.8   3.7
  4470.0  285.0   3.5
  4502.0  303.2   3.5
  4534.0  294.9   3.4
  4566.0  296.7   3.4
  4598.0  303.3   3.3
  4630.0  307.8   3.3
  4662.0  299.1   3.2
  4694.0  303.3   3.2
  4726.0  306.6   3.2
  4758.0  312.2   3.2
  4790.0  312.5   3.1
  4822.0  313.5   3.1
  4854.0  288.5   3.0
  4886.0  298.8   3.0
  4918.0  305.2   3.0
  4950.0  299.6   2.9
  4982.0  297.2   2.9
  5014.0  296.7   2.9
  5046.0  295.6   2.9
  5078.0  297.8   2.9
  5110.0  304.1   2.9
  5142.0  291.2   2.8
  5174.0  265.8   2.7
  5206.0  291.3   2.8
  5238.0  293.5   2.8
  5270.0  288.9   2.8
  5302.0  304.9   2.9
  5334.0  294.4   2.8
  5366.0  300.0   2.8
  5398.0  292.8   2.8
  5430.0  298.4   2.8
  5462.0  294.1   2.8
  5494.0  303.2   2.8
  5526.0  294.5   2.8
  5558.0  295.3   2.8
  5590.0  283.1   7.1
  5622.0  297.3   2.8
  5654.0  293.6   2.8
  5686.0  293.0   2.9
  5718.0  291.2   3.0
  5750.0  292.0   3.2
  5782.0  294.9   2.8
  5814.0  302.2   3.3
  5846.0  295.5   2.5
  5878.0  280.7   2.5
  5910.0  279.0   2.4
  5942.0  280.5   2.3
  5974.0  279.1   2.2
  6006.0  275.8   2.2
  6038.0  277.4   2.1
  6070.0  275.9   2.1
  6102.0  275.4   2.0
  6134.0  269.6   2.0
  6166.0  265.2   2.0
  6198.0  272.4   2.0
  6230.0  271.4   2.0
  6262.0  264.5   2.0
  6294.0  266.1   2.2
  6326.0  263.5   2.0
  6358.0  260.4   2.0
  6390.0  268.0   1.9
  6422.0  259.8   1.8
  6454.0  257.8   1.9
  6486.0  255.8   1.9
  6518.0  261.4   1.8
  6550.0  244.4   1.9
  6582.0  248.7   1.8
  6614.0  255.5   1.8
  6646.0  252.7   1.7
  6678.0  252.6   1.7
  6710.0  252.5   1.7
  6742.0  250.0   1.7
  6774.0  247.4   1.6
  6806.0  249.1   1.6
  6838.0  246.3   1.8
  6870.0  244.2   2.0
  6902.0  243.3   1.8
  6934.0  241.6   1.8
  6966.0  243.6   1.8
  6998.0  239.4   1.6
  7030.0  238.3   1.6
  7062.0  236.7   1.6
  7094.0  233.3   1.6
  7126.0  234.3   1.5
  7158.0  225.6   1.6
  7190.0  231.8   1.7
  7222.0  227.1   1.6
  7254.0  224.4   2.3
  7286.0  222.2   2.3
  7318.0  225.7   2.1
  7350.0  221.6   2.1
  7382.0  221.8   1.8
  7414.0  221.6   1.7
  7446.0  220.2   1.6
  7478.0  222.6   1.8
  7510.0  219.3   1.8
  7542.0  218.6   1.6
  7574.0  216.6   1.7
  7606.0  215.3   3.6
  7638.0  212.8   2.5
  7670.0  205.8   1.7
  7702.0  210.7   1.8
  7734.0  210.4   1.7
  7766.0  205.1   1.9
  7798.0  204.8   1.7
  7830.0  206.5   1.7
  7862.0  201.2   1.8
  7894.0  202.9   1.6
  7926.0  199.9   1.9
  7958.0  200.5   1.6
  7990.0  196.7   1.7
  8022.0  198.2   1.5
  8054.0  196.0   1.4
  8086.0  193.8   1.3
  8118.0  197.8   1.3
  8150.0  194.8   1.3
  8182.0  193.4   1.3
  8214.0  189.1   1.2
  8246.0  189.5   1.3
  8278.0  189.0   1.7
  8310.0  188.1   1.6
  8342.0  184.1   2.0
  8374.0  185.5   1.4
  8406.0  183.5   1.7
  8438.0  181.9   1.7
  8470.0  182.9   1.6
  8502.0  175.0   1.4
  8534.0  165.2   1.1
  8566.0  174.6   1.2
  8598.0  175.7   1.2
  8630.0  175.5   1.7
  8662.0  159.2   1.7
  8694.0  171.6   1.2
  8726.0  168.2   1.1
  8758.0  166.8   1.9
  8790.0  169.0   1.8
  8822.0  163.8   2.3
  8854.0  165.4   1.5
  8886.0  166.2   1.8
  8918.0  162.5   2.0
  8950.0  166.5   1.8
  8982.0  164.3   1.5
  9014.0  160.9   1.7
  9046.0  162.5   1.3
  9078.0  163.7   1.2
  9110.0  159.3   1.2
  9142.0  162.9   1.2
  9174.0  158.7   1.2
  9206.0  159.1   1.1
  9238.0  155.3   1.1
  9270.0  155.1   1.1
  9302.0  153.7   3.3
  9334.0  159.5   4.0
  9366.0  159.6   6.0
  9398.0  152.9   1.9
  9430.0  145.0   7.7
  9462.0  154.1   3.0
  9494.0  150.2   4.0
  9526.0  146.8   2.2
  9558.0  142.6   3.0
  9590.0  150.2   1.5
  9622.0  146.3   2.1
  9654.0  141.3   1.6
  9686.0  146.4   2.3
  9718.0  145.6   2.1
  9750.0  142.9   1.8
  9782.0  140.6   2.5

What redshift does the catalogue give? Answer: 0.00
